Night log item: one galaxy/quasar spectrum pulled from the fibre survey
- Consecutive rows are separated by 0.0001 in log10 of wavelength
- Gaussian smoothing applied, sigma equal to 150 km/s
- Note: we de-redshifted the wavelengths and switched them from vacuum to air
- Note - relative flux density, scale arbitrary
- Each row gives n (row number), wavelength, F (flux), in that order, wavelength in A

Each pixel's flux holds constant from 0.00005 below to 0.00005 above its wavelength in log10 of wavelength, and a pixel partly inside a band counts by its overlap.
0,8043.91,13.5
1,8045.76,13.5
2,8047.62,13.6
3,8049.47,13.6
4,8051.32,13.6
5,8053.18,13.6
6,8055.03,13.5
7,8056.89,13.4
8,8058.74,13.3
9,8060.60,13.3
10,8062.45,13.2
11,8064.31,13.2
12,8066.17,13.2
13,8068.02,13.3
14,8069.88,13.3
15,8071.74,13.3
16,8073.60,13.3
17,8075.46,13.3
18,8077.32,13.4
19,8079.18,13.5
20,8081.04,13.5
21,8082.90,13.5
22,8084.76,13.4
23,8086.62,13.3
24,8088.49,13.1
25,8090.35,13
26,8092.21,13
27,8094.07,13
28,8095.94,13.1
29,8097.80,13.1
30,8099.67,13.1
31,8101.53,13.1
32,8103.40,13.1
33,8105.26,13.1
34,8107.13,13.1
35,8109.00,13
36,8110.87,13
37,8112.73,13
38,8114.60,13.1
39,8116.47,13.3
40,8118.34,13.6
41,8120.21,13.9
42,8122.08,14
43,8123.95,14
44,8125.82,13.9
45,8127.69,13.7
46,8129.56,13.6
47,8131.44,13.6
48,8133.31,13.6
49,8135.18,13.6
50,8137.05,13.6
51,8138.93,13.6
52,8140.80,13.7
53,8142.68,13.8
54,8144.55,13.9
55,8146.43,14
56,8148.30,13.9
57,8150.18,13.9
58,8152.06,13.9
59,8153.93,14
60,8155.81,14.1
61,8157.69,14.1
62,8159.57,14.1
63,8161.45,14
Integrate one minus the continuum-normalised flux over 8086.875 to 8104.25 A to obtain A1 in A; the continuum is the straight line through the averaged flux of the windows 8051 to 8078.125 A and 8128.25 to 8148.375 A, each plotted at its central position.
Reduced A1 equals 0.5 A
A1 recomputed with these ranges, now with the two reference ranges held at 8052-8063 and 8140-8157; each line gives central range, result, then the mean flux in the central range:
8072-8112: 1.2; 13.2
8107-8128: 0.4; 13.5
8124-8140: 0.2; 13.7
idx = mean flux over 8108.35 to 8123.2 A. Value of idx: 13.4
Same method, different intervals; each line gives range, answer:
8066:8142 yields 13.4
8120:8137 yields 13.8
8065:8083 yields 13.4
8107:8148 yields 13.6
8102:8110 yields 13.1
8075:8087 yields 13.4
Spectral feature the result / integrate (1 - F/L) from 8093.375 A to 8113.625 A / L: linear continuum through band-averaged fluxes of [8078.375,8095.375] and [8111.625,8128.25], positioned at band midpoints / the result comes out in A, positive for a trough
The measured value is 0.6 A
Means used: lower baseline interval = 13.3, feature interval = 13.1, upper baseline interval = 13.6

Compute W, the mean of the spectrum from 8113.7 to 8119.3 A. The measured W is 13.3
